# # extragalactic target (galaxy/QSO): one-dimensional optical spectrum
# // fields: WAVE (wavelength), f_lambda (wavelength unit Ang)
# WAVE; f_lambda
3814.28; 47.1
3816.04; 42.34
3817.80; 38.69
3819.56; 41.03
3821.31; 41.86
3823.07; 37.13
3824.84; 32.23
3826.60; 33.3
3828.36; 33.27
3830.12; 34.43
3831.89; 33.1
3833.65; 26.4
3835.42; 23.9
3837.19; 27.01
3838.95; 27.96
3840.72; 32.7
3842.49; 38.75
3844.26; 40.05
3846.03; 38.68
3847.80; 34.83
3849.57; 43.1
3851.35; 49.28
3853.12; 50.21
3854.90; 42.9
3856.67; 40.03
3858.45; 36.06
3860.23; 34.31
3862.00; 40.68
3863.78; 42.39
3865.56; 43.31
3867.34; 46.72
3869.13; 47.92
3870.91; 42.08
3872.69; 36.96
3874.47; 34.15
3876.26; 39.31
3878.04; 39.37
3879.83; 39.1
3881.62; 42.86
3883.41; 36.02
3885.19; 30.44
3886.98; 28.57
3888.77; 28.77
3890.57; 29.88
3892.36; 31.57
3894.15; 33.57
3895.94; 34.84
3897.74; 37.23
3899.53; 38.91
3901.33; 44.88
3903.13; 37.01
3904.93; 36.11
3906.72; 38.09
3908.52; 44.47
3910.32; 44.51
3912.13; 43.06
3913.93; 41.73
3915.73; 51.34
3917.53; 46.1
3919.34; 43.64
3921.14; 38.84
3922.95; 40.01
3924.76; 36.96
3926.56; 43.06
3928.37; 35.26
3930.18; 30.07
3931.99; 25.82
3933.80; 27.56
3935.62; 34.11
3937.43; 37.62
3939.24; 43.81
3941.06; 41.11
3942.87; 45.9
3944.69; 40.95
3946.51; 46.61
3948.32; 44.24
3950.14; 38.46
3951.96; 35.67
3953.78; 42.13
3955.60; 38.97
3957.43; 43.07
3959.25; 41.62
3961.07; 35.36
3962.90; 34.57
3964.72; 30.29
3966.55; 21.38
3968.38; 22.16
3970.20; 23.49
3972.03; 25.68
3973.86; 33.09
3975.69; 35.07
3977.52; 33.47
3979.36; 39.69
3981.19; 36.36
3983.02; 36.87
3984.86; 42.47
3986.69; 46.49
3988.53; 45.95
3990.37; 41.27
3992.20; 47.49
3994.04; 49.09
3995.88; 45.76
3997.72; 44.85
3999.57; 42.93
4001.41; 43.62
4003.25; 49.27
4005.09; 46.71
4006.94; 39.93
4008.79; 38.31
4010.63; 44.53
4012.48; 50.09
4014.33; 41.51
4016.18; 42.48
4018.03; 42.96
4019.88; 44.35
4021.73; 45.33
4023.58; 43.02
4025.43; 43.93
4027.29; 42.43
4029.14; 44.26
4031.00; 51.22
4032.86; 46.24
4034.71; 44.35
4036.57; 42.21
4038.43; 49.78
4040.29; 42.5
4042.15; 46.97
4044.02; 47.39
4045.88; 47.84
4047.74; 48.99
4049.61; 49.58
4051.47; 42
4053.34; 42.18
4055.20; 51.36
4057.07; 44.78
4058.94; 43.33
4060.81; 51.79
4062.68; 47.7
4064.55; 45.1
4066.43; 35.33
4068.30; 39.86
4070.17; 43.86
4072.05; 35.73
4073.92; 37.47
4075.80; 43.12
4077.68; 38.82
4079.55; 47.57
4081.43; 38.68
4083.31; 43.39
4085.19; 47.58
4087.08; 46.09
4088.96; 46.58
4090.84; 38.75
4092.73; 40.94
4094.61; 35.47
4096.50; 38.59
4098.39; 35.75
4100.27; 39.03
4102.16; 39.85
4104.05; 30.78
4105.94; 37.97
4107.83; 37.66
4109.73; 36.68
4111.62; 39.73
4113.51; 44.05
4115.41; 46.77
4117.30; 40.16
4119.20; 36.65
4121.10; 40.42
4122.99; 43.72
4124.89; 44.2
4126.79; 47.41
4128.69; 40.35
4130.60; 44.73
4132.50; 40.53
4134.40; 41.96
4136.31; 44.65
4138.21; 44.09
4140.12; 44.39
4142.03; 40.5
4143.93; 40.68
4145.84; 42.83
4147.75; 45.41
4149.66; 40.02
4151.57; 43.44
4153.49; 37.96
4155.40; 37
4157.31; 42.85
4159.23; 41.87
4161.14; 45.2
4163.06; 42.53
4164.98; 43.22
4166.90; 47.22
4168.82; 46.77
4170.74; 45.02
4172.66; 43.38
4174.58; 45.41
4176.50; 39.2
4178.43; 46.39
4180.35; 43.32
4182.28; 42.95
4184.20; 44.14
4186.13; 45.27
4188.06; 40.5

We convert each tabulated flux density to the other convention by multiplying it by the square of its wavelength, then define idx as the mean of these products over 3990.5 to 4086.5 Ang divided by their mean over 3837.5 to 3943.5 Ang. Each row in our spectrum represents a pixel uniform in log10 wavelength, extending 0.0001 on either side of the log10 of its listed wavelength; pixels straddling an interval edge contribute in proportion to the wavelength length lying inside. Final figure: 1.2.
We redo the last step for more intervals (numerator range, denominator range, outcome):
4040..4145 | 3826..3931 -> 1.24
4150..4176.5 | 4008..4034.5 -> 1.04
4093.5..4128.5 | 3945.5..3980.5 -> 1.22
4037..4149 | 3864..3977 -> 1.24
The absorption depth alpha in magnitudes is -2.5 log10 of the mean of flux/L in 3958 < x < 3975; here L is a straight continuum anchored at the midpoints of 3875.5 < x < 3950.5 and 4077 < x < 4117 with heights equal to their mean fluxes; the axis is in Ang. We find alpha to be 0.28 mag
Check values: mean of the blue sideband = 38.4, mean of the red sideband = 40.5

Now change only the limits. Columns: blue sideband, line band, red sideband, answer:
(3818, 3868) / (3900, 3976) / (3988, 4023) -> 0.102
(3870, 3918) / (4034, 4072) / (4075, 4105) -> -0.126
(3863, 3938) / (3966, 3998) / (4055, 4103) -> 0.075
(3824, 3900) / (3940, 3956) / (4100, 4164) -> -0.095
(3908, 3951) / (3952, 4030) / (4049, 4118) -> 0.021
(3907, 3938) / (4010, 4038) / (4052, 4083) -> -0.074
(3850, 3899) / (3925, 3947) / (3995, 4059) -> 0.102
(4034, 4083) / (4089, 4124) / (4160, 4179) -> 0.130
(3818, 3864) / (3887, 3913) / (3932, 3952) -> 0.033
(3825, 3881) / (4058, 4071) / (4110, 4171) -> -0.064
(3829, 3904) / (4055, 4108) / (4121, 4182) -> 0.005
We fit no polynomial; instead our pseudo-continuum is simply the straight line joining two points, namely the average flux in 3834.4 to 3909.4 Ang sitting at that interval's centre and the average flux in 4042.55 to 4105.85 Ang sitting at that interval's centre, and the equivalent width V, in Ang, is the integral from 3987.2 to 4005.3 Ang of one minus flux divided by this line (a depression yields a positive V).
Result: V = -2.2 Ang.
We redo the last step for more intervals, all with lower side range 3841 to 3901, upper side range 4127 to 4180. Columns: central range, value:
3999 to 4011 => -0.9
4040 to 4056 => -2.1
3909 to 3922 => -1.6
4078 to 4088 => -0.6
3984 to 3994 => -1.2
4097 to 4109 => 1.5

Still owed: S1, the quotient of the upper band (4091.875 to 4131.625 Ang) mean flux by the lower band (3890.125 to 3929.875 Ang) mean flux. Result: 1.01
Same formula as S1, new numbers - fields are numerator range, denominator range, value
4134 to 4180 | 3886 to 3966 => 1.12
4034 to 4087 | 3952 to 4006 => 1.15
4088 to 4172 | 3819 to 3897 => 1.13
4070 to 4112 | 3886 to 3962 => 1.03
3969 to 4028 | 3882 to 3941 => 1.11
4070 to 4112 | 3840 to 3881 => 0.98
